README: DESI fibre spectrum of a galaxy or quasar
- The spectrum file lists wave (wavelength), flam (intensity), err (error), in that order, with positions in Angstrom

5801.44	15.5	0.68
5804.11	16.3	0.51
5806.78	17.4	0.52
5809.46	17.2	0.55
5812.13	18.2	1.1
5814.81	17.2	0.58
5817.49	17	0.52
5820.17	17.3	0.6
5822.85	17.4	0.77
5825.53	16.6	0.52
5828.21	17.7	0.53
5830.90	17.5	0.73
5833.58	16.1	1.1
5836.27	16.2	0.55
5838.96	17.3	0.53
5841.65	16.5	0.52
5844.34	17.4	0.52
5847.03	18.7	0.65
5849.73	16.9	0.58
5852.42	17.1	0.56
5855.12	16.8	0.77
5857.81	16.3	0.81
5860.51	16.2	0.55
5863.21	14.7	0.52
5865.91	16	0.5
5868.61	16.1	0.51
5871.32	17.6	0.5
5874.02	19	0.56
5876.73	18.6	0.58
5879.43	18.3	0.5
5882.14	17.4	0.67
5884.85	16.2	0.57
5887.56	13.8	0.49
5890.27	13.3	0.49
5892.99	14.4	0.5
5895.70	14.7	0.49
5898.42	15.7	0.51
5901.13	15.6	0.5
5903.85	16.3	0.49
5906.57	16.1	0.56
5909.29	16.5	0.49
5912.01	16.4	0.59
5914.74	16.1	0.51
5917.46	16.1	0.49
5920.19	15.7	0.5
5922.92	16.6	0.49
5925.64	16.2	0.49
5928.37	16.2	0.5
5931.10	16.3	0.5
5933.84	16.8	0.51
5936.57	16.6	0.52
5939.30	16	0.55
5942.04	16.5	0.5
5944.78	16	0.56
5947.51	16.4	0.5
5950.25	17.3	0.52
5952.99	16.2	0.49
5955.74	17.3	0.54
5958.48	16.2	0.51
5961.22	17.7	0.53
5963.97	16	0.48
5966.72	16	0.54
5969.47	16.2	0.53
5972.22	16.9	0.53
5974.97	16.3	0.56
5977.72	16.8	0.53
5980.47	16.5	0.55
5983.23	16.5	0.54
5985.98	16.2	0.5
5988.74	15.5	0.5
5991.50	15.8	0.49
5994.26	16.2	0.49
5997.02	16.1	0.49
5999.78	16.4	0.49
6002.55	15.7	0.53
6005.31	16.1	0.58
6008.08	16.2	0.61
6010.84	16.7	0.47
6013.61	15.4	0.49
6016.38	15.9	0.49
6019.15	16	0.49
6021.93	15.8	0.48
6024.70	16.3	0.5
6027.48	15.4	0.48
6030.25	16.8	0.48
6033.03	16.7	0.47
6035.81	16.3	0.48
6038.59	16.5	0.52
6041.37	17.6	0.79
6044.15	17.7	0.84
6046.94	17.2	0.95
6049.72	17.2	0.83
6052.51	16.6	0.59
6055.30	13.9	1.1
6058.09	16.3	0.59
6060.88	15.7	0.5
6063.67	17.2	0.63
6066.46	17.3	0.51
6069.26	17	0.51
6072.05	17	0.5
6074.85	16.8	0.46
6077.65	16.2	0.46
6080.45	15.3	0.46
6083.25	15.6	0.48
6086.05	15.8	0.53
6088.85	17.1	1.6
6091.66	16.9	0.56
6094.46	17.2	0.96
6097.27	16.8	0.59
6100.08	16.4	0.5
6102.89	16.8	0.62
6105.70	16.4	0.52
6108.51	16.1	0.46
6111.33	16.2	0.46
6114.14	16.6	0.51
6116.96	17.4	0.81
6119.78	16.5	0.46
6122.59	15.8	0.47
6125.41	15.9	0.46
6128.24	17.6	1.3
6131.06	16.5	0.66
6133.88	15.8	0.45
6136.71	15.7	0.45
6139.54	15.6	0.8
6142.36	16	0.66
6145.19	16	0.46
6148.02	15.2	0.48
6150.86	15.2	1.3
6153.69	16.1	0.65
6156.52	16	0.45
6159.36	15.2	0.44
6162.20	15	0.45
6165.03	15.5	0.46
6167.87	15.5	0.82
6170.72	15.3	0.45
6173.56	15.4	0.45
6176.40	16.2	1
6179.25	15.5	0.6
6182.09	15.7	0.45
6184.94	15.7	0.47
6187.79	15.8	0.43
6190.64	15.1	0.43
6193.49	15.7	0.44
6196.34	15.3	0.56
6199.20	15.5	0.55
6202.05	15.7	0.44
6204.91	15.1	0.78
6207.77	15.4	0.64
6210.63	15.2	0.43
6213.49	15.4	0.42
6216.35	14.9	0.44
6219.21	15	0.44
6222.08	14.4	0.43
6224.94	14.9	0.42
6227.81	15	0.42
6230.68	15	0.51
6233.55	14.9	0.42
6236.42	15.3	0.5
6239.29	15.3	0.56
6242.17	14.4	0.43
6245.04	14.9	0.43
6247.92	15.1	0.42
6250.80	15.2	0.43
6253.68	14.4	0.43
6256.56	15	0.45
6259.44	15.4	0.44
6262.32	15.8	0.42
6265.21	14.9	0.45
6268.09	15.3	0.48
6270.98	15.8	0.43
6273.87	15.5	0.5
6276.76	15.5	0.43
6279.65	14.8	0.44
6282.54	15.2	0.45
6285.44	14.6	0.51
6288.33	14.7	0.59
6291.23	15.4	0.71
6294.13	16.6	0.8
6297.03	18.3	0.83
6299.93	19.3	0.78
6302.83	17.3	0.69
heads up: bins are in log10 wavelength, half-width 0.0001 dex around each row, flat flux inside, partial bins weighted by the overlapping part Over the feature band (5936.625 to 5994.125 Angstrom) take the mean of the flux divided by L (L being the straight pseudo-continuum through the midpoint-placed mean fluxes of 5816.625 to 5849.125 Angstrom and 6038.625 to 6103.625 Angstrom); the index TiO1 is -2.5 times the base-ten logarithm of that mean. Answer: 0.03 mag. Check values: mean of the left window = 17.1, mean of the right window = 16.6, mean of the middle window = 16.4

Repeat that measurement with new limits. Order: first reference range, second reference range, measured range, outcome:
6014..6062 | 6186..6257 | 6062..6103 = -0.04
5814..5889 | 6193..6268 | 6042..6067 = -0.04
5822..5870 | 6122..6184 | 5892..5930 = 0.04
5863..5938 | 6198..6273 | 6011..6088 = -0.04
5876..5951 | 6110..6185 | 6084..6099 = -0.05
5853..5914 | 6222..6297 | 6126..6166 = -0.02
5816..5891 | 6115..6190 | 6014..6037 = 0.01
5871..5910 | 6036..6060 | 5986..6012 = 0.03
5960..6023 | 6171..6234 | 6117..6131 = -0.06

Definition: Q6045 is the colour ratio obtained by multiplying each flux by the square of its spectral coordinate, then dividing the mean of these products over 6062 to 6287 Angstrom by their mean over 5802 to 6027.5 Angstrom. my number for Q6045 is 1.0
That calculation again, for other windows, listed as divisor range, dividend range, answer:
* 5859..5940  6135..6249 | 1.04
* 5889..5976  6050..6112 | 1.07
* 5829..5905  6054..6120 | 1.08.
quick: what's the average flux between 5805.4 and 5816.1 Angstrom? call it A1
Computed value 17.5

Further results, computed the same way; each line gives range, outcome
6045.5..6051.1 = 17.2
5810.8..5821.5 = 17.4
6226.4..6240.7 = 15.1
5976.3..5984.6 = 16.6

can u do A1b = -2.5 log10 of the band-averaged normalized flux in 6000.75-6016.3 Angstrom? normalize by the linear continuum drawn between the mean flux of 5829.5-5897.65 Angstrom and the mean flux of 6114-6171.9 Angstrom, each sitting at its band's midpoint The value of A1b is 0.01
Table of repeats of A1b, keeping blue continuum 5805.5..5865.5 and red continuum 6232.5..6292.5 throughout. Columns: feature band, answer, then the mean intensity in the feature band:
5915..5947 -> 0.02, 16.3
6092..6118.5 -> -0.06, 16.7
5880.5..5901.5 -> 0.11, 15.2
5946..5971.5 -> -0.01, 16.6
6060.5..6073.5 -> -0.06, 16.9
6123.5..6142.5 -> -0.03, 16.2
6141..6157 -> -0.01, 15.7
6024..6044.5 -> -0.03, 16.6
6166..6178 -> -0.01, 15.6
